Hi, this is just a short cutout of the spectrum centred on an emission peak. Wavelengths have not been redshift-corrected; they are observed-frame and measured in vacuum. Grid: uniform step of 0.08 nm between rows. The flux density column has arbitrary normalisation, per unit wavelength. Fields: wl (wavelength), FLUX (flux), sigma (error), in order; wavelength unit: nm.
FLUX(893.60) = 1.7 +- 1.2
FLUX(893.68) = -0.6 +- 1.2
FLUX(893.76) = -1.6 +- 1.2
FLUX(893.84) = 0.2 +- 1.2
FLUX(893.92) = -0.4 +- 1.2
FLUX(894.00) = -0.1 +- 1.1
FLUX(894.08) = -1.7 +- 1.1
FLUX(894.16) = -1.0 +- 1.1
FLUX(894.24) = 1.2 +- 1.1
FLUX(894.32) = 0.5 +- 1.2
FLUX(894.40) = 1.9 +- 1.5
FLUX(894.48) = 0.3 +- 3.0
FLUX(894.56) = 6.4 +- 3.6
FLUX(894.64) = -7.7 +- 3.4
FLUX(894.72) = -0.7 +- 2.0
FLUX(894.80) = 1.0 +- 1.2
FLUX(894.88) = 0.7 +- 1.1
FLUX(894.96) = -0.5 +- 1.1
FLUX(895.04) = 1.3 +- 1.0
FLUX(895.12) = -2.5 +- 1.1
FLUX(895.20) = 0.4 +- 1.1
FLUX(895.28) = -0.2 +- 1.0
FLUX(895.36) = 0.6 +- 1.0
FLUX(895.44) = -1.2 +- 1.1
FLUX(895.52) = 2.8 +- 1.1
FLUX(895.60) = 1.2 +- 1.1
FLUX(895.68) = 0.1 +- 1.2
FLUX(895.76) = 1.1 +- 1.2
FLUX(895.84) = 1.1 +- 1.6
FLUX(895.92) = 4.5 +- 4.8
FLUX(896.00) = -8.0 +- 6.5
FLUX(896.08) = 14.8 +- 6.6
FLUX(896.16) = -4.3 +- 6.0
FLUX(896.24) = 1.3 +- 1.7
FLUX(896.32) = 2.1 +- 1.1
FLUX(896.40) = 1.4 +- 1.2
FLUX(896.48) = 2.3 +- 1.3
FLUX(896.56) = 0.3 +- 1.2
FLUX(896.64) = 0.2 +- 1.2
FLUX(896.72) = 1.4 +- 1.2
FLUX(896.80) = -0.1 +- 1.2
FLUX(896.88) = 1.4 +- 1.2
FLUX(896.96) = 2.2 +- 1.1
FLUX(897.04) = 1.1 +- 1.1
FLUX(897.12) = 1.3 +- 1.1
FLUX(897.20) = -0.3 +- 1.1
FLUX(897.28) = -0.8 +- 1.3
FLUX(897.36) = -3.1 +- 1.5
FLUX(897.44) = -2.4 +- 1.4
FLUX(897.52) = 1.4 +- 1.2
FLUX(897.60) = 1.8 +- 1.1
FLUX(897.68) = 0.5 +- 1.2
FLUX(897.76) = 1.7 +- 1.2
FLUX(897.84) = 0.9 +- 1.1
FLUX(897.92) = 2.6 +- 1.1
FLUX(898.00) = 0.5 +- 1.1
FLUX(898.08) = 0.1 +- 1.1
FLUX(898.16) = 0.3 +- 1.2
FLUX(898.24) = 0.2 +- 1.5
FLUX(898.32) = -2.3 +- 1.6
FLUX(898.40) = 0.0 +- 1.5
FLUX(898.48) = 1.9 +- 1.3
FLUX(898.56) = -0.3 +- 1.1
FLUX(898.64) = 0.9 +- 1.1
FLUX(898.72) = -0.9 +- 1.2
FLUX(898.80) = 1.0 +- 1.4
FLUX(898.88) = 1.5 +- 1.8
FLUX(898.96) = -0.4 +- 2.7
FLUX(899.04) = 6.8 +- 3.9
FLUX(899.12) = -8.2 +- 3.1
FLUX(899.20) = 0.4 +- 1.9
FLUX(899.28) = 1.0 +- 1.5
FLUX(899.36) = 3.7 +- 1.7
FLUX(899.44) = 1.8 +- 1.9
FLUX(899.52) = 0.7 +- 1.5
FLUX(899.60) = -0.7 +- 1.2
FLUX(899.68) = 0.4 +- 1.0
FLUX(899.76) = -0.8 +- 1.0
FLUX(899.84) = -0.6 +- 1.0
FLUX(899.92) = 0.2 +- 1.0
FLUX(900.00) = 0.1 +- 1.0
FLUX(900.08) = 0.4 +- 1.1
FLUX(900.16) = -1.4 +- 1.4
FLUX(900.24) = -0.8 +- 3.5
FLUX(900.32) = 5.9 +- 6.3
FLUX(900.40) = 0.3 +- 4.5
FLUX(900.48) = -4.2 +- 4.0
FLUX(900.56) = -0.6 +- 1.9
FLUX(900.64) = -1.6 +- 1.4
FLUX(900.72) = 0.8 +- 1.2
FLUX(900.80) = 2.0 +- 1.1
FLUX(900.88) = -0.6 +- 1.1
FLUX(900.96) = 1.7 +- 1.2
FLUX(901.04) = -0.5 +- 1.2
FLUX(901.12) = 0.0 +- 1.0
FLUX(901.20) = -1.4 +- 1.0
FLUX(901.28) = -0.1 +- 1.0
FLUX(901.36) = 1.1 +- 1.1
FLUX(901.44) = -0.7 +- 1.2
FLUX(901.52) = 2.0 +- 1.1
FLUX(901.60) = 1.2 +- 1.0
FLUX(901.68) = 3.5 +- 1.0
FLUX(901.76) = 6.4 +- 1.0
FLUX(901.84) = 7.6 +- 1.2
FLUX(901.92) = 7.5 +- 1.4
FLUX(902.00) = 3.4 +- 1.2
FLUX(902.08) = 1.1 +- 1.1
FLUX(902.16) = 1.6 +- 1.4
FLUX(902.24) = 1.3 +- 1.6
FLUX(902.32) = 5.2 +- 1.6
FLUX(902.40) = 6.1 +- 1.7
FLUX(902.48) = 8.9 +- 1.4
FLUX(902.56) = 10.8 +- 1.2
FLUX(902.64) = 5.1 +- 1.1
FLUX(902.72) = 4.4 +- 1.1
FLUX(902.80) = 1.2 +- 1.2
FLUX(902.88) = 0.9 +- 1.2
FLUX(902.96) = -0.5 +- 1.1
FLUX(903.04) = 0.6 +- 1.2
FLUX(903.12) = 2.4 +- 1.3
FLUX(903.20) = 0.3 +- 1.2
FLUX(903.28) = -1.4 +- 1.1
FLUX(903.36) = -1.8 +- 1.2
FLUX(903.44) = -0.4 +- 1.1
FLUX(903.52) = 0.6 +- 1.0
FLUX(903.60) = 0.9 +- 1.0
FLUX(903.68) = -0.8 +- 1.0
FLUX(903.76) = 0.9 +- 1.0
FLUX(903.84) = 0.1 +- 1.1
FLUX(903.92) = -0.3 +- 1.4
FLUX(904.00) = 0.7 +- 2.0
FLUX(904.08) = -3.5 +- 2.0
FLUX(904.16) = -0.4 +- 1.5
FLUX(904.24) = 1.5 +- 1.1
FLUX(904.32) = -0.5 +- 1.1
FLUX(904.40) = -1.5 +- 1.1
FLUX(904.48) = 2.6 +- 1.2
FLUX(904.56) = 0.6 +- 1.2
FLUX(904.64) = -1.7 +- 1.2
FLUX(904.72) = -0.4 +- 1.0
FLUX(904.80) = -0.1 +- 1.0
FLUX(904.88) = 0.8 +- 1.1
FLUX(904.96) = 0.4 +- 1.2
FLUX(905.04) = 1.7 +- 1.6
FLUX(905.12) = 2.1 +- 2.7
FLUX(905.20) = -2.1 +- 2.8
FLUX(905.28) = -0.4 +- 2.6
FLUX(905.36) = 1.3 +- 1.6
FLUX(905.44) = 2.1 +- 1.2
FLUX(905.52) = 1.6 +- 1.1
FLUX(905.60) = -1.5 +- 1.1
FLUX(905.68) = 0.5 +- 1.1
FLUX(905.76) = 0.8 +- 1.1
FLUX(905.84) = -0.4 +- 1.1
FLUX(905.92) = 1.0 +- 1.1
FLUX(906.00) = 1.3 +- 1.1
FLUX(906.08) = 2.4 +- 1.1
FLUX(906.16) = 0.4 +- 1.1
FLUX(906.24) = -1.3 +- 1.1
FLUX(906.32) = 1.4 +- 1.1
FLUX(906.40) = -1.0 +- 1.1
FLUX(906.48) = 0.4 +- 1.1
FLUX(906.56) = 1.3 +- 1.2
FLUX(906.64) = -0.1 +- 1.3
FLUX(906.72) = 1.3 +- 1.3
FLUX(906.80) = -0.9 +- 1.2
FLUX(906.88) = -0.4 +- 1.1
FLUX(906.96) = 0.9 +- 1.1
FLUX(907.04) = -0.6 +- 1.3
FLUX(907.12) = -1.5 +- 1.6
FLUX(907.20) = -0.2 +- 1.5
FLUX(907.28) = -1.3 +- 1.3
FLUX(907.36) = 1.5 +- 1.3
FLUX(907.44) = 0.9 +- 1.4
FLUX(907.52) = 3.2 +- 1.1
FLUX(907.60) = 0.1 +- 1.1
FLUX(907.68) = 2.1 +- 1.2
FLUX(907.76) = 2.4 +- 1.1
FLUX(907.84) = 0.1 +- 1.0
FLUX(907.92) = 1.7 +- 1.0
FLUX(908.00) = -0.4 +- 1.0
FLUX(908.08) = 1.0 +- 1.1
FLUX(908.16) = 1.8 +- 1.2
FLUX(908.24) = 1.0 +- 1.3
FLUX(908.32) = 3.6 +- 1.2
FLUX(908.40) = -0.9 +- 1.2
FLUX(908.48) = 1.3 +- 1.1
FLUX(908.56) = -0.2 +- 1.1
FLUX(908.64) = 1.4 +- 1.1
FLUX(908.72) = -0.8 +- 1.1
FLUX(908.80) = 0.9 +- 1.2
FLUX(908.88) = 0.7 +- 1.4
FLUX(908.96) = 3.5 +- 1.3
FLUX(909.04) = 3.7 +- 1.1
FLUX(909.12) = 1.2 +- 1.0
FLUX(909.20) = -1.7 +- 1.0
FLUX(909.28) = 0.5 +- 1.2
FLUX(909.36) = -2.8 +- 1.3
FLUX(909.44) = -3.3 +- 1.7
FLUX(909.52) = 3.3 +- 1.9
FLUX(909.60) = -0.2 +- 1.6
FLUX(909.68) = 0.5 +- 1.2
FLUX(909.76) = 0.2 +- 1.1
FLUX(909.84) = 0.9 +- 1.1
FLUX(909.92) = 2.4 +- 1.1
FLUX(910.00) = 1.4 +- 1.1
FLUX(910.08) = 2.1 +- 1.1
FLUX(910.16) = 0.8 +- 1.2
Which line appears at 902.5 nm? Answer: [O II]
